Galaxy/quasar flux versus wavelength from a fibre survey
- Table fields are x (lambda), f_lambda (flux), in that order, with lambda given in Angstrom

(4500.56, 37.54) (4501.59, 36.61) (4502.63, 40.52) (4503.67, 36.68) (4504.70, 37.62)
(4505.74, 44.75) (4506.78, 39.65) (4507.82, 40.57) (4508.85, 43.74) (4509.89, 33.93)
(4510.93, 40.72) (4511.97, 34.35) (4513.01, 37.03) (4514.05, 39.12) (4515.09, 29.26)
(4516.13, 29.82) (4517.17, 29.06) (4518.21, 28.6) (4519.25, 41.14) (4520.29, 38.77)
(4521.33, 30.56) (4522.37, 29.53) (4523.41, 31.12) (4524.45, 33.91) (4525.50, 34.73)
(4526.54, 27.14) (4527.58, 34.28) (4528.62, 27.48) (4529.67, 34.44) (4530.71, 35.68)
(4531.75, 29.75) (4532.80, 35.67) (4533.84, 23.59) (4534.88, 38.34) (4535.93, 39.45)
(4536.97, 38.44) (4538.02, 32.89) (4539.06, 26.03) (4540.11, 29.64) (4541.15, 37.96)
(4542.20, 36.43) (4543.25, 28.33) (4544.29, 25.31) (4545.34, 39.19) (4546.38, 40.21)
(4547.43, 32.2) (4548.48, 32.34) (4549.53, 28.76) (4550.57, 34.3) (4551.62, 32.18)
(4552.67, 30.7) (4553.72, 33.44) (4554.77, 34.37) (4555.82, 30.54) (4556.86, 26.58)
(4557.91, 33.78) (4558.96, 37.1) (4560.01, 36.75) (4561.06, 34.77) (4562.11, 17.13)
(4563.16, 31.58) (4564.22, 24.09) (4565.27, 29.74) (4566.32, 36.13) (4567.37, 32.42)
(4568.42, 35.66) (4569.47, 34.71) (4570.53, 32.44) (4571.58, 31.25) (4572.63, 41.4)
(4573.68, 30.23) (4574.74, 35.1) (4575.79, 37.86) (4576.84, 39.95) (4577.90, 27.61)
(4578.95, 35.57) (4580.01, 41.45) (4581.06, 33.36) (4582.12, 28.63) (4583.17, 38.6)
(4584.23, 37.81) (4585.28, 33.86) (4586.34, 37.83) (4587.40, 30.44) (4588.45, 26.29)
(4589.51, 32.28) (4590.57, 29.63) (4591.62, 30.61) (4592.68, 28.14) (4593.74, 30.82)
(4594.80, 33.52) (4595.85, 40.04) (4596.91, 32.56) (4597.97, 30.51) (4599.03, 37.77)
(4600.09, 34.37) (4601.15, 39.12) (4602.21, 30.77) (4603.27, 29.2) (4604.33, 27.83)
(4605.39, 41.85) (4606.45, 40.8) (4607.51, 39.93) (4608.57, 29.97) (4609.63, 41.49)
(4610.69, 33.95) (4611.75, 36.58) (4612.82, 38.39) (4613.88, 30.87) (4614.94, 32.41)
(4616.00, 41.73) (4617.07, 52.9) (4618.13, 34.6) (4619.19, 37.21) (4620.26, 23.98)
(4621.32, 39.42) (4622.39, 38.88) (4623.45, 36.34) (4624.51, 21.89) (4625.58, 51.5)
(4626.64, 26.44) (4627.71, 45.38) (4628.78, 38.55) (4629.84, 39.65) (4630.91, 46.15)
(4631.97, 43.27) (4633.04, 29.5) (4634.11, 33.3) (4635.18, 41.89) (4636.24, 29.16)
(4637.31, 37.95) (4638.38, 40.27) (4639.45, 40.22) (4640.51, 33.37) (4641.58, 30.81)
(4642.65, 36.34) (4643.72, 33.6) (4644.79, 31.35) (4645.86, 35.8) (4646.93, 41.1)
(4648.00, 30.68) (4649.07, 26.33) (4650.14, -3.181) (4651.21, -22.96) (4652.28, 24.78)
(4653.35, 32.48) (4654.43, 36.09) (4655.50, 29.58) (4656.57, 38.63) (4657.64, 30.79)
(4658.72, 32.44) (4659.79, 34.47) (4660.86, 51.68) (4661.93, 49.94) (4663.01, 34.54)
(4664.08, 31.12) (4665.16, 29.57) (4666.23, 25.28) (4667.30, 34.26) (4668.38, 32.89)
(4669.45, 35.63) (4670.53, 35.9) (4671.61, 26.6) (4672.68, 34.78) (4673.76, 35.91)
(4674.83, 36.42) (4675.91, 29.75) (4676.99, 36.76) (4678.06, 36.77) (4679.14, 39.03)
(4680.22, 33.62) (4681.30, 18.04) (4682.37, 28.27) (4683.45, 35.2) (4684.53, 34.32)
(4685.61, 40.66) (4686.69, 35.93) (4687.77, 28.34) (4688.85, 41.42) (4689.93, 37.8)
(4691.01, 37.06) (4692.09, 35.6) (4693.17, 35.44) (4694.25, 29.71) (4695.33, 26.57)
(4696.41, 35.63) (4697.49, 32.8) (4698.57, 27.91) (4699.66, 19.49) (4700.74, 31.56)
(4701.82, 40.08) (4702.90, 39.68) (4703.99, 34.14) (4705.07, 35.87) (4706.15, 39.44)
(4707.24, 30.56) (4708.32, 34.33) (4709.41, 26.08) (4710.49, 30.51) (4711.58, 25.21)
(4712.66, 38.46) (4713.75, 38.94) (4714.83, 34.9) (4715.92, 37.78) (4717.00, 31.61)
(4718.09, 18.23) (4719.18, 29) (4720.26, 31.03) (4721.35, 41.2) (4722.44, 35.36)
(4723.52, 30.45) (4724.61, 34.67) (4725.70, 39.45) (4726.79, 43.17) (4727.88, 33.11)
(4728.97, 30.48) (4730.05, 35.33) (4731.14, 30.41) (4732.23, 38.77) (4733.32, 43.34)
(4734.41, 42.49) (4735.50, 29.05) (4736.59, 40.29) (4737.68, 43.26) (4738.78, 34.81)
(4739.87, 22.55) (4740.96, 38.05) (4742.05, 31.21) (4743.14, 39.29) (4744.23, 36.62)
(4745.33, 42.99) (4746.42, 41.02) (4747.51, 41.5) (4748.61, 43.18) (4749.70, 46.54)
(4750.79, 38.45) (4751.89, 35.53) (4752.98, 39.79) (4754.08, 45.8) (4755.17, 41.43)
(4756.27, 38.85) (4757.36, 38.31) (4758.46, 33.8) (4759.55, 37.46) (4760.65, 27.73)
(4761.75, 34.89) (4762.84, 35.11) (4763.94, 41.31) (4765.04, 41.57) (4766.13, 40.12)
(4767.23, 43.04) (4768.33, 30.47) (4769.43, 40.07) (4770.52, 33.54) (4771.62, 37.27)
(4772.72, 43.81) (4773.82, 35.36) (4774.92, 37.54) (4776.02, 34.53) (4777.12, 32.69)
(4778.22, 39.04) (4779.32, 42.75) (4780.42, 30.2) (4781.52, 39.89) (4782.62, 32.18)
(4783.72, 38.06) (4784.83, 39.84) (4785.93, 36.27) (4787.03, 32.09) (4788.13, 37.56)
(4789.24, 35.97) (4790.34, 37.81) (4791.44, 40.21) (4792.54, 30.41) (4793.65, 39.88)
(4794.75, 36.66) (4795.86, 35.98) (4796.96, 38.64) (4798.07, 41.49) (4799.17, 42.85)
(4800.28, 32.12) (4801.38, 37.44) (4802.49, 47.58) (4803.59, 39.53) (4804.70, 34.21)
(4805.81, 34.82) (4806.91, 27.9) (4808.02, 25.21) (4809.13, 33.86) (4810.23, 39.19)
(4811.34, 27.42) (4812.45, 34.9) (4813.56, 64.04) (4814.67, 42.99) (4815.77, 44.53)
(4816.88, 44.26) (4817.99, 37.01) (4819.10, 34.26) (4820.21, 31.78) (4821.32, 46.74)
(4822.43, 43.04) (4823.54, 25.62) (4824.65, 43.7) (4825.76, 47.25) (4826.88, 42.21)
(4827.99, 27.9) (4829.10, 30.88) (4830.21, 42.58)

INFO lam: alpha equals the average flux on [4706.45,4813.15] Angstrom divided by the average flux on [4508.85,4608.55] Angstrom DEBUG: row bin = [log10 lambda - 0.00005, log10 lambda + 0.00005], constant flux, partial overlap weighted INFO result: 1.09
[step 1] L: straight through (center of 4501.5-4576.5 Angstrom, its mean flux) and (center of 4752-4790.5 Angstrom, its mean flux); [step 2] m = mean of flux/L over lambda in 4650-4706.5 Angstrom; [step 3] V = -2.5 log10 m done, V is 0.11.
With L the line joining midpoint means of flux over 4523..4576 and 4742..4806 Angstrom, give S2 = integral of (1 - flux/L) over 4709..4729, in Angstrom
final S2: 1.9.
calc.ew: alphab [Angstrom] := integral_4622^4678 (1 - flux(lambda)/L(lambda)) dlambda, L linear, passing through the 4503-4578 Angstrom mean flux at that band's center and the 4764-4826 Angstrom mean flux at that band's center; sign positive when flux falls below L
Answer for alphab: 3.3 Angstrom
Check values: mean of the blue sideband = 33.7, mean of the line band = 33.4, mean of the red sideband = 37.8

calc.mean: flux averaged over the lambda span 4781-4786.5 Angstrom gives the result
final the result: 37.2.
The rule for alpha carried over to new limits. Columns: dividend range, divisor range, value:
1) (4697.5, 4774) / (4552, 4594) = 1.10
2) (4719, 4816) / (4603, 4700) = 1.10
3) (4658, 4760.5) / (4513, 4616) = 1.05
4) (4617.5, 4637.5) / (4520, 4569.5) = 1.13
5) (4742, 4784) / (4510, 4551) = 1.15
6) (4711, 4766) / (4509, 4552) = 1.10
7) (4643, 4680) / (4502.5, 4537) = 0.90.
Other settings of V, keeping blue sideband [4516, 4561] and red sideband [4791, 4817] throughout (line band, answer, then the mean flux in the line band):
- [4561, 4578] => 0.03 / 32.5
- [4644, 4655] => 0.43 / 23.5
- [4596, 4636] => -0.06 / 36.5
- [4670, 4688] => 0.07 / 33.4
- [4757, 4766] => 0.02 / 36.4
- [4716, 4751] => 0.02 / 36.2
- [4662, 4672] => 0.09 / 32.7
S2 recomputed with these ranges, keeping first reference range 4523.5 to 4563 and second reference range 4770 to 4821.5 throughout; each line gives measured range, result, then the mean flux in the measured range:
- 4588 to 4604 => 0.6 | 32.3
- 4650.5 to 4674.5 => 2.4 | 31.4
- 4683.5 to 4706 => 0.9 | 34.1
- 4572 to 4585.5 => -0.9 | 35.5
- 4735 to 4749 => -0.3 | 37.2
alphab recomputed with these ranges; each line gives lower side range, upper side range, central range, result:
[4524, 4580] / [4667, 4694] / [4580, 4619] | -1.7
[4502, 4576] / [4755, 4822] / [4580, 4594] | 0.8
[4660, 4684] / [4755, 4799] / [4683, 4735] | 1.6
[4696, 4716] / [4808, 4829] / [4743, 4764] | -2.0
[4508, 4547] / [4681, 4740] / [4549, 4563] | 0.9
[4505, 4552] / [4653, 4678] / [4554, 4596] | 1.6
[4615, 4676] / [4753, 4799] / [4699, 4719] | 1.7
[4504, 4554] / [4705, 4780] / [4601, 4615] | -0.1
